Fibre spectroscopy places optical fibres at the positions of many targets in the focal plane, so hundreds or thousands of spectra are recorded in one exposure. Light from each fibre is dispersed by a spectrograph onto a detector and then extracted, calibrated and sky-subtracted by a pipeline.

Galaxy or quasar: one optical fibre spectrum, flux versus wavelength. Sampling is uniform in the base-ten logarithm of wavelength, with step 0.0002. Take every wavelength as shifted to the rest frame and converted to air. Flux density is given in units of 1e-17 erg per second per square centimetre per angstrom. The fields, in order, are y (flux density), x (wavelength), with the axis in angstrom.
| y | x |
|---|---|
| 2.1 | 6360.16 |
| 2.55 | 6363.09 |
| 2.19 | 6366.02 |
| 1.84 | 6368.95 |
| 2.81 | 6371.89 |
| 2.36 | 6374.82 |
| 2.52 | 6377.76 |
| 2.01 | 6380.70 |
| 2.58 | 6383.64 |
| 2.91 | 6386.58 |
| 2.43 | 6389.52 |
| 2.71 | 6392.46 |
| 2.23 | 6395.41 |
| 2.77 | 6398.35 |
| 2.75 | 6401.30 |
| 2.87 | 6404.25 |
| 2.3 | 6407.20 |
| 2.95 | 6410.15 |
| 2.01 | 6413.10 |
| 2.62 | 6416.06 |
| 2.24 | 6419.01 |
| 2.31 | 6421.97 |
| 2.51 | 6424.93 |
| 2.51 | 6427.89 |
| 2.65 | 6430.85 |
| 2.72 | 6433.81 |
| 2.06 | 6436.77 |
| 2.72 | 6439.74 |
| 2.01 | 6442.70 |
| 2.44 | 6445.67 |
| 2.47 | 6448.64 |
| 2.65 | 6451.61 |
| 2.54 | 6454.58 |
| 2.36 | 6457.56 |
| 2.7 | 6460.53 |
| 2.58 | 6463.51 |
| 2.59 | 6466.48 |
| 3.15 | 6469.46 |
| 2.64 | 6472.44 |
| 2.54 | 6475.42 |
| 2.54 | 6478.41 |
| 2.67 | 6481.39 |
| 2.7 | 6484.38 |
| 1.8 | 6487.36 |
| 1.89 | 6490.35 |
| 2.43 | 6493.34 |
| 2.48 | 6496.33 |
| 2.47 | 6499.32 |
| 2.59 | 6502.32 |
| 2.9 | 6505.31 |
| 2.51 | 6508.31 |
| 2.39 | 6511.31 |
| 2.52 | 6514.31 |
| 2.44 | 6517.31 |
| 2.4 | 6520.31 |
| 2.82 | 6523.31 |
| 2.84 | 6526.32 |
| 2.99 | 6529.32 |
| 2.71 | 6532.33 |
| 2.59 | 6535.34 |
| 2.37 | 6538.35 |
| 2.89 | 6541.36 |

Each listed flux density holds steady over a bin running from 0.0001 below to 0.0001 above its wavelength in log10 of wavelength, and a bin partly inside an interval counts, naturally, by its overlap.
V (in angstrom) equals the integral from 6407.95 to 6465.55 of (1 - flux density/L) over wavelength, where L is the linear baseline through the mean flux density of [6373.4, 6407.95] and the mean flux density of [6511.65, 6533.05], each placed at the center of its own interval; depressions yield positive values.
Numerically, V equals 2.4 angstrom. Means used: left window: 2.54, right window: 2.66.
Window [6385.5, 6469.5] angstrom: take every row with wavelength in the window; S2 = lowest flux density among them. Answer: 2.01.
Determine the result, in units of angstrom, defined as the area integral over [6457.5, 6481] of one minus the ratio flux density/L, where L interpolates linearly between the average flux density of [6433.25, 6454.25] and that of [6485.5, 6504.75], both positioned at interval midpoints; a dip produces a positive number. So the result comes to -2.8 angstrom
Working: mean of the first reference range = 2.43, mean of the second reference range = 2.32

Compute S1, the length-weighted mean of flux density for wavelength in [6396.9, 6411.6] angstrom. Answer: 2.73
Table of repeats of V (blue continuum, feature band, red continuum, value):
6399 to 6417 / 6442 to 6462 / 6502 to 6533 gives 1.1 angstrom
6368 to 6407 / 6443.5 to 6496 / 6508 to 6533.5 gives 1.7 angstrom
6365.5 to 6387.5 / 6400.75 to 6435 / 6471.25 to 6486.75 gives -0.9 angstrom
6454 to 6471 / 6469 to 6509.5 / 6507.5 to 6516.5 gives 0.8 angstrom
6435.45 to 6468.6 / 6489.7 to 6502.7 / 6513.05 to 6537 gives 1.0 angstrom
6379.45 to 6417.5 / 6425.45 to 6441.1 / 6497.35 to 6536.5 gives 0.3 angstrom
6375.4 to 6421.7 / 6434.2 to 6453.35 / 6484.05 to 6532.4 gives 0.8 angstrom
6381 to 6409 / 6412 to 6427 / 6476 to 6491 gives 1.0 angstrom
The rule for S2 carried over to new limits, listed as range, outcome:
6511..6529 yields 2.39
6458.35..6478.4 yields 2.54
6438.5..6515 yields 1.8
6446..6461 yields 2.36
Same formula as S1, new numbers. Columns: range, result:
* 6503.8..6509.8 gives 2.71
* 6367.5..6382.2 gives 2.31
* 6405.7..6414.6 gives 2.42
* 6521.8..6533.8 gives 2.84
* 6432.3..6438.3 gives 2.39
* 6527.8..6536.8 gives 2.77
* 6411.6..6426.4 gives 2.34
